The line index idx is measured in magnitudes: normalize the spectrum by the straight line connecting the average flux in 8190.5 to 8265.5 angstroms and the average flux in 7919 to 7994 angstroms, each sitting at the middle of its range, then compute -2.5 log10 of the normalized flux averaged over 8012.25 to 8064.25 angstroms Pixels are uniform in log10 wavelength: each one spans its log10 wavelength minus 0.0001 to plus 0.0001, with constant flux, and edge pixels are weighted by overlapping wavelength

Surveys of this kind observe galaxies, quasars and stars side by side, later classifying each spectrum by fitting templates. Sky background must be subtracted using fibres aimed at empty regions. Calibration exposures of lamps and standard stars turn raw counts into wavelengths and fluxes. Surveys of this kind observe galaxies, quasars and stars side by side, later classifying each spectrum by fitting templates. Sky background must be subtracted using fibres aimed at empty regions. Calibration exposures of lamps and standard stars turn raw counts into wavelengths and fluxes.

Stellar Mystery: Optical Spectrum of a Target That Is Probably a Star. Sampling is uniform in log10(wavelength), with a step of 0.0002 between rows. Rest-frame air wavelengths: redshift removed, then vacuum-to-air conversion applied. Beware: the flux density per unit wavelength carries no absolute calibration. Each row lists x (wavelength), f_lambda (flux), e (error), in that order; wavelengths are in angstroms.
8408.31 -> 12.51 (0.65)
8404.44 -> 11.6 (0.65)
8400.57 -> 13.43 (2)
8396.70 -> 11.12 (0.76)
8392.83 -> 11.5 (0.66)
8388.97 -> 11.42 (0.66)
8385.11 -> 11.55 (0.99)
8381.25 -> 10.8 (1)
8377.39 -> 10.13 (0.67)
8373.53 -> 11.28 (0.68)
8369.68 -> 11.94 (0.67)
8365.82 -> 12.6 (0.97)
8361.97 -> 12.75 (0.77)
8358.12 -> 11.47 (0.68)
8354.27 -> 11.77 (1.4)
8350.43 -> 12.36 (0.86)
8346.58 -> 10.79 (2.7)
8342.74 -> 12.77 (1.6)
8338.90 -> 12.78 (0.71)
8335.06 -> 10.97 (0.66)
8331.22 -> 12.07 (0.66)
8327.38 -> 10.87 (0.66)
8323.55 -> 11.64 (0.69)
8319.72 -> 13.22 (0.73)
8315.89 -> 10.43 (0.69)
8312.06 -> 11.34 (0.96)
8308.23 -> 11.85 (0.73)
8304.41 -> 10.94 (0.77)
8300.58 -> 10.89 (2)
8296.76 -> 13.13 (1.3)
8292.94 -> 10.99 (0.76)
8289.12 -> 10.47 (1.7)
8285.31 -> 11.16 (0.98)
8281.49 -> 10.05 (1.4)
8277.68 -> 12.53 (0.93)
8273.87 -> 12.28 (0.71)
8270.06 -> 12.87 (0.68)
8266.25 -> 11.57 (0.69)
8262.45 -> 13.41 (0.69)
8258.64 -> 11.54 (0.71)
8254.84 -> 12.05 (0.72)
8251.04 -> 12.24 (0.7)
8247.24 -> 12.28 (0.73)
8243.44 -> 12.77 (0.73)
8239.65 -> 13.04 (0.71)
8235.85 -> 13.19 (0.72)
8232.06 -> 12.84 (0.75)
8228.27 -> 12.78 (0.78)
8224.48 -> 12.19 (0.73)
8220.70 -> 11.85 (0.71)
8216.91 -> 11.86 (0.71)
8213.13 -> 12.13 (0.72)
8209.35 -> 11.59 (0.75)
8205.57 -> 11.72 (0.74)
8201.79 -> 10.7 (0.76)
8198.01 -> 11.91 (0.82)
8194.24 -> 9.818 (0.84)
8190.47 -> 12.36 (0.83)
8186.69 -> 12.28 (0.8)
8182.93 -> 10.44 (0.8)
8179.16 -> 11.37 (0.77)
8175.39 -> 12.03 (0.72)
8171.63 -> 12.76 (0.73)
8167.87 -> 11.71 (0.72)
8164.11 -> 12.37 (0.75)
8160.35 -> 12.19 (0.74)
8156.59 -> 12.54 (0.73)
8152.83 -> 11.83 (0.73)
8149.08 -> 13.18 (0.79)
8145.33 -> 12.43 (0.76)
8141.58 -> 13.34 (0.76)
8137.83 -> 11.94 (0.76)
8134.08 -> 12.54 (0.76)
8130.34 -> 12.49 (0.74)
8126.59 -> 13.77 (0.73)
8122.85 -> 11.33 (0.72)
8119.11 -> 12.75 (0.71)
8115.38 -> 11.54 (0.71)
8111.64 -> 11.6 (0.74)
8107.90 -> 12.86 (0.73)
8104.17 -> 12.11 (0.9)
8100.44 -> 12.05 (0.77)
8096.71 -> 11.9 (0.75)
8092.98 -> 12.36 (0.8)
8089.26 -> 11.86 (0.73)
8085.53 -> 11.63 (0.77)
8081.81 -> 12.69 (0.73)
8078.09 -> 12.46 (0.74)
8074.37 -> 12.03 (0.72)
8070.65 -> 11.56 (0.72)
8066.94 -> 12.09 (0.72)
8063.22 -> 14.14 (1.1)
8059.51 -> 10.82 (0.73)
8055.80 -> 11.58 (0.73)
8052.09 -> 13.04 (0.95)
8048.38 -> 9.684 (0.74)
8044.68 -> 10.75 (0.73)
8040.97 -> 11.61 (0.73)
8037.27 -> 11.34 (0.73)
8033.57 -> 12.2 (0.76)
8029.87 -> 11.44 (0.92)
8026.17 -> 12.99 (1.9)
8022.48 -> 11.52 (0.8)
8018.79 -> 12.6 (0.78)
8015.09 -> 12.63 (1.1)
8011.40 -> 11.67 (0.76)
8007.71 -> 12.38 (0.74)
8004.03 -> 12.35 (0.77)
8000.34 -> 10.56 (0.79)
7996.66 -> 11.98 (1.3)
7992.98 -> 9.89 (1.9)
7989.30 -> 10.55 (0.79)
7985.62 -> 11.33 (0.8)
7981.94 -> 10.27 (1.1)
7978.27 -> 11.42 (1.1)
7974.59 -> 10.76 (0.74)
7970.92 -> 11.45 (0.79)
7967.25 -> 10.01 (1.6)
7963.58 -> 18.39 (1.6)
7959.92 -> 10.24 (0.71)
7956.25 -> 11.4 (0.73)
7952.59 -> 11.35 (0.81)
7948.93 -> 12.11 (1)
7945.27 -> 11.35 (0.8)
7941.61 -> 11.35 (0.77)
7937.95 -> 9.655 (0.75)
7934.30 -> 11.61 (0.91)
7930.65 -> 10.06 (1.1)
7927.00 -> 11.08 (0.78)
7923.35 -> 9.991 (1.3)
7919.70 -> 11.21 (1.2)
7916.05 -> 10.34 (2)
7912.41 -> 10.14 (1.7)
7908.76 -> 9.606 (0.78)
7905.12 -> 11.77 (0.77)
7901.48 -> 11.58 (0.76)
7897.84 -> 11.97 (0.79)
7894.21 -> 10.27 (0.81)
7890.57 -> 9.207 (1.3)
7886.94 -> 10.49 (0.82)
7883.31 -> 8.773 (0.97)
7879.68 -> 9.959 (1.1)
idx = -0.033 mag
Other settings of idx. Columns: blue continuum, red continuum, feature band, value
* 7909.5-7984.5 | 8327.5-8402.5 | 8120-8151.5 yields -0.11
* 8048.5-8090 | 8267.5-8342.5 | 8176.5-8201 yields 0.05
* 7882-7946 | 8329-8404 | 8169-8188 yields -0.05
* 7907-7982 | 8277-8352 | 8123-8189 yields -0.08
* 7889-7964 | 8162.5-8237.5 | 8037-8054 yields 0.01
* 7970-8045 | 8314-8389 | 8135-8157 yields -0.09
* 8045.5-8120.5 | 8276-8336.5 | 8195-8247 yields -0.05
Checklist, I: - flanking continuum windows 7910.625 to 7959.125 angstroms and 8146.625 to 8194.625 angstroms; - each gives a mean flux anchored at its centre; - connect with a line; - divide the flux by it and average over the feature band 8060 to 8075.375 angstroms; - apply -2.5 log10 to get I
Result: -0.076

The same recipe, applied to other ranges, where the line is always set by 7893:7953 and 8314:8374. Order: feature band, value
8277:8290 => 0.07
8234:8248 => -0.11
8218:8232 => -0.07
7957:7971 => -0.14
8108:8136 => -0.09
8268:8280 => -0.07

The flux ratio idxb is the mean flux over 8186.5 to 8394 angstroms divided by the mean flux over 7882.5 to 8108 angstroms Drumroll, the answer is 1.03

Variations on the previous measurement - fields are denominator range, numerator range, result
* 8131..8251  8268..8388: 0.96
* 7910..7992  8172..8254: 1.07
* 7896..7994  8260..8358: 1.05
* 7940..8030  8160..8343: 1.02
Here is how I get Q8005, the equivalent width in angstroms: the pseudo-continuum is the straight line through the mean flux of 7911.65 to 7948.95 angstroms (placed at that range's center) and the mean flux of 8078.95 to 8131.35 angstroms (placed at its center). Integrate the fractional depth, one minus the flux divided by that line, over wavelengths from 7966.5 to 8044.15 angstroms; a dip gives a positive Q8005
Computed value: -0.6 angstroms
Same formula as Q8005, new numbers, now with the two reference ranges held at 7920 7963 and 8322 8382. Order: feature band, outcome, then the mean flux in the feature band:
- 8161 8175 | -1.0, 12.3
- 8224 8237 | -1.4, 12.8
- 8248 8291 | -0.9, 11.8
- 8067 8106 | -2.5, 12.1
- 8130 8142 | -1.1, 12.5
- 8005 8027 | -2.0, 12.3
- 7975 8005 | 0.6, 11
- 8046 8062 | -0.1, 11.4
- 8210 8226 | -0.6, 12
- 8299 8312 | 0.4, 11.2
